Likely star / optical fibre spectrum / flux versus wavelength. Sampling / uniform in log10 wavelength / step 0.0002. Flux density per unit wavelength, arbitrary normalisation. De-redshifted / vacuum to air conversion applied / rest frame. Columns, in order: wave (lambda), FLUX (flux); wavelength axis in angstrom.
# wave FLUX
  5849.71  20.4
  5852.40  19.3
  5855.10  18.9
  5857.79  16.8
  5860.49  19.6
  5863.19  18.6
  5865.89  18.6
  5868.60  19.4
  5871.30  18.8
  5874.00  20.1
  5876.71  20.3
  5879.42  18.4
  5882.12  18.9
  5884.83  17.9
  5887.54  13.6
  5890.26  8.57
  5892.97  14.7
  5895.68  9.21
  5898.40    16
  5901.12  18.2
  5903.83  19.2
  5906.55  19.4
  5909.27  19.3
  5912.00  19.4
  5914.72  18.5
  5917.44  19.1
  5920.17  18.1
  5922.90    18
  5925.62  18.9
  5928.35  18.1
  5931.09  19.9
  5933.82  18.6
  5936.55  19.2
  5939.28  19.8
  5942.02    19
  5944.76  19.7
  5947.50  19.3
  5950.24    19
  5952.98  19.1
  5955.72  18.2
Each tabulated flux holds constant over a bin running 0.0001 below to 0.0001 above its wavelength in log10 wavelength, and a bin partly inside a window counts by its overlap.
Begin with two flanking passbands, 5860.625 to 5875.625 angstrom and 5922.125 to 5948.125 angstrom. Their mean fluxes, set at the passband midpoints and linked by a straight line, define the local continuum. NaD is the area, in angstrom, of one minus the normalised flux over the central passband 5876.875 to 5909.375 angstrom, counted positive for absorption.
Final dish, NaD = 5.06 angstrom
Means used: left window 19.2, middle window 16.1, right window 19.1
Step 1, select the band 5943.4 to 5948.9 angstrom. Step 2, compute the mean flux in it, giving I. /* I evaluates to 19.5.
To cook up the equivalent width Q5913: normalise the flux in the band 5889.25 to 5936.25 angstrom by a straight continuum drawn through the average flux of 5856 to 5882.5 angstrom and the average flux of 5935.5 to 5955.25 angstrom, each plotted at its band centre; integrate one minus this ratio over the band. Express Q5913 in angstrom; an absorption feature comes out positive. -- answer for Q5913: 4.4 angstrom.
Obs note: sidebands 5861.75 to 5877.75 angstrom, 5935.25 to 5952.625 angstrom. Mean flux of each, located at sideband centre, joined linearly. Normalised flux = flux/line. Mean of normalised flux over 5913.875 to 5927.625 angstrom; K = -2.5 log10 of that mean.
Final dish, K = 0.05 mag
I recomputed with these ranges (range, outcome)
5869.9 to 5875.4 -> 19.5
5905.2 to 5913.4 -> 19.4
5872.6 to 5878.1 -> 20.2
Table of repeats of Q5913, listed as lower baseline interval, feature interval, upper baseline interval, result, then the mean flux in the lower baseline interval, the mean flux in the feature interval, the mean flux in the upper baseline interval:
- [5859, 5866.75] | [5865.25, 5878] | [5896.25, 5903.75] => -0.8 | 18.9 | 19.5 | 16.6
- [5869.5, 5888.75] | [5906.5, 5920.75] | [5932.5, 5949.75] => -0.1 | 18.4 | 19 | 19.3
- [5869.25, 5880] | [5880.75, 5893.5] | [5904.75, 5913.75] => 3.1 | 19.5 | 14.7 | 19.3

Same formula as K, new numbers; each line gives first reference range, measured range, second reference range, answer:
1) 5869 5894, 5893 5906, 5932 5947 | 0.123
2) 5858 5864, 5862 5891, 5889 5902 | -0.093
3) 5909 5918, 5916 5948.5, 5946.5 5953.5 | 0.007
